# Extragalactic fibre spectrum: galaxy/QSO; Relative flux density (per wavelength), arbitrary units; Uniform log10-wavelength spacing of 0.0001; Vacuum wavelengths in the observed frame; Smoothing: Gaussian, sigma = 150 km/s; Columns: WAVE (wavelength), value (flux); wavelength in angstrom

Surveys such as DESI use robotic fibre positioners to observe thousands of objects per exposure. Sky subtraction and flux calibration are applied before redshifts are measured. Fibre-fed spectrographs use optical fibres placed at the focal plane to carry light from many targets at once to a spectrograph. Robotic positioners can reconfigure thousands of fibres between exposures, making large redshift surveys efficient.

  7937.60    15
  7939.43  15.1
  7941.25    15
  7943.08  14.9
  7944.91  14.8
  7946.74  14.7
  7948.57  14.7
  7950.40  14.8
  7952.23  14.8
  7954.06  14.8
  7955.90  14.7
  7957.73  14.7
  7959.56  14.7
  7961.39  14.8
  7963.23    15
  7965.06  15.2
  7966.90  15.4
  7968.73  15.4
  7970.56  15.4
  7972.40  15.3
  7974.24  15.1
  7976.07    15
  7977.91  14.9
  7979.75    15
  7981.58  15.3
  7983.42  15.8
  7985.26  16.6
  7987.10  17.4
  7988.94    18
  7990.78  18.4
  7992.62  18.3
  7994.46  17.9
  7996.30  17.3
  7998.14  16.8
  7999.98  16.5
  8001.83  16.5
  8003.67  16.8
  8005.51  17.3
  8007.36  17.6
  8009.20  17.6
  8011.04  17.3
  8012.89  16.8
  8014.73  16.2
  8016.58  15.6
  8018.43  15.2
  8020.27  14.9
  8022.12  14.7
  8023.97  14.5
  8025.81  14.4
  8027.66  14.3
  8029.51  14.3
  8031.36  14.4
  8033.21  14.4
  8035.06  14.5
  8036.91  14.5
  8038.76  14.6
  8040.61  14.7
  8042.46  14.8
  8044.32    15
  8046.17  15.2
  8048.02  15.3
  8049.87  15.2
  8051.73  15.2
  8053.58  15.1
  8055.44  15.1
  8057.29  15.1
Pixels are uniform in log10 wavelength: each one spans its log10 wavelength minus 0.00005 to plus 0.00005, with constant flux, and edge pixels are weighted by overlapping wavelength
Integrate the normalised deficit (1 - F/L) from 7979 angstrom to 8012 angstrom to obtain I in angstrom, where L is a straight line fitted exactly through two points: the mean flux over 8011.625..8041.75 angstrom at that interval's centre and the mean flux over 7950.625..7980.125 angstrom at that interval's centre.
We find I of -4.6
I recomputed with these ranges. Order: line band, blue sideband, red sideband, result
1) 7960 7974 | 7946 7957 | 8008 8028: -0.2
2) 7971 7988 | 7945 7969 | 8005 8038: -0.6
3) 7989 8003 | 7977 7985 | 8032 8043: -2.1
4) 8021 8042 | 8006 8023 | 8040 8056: 1.5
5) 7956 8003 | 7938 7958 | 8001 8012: 0.3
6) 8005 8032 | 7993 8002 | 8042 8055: 1.1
